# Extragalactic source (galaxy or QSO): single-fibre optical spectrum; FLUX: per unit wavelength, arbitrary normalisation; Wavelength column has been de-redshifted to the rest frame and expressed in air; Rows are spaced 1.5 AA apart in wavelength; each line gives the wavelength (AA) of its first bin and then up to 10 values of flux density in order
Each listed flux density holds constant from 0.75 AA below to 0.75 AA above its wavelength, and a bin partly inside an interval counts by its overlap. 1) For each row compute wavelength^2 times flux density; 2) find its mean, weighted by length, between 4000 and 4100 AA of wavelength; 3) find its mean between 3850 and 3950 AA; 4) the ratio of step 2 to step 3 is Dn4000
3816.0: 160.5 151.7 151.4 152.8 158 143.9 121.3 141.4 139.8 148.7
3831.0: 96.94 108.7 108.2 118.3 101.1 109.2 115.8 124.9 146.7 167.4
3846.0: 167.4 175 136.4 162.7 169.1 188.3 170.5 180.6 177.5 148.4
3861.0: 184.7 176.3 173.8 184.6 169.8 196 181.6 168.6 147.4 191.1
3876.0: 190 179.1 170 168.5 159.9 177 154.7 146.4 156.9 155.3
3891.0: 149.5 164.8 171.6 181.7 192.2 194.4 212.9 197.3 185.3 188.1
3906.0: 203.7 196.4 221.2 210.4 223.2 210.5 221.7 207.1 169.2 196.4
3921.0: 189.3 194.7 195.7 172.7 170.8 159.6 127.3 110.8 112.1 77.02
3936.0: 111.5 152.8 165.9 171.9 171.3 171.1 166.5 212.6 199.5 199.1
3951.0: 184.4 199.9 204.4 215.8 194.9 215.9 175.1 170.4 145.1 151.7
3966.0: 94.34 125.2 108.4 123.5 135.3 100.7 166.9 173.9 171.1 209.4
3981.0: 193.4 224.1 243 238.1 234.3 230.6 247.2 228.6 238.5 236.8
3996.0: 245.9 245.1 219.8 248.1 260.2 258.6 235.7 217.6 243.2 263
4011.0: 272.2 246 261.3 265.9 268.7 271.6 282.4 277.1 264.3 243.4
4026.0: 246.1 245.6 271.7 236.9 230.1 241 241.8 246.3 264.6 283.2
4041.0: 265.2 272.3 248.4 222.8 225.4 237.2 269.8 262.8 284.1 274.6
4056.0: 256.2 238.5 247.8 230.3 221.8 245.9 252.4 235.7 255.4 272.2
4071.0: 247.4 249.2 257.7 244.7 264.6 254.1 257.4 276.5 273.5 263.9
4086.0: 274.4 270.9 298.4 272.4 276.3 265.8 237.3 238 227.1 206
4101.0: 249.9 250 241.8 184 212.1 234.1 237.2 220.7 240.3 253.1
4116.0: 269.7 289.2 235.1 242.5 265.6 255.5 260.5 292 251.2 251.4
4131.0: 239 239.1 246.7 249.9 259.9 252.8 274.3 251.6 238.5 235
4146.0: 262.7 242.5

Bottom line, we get 1.6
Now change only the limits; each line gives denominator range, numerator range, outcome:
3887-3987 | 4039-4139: 1.54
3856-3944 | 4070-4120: 1.59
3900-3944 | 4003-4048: 1.52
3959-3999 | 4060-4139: 1.42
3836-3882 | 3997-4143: 1.71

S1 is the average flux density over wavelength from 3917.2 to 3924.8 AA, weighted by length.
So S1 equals 189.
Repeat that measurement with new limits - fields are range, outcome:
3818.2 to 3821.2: 152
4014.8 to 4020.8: 272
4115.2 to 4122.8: 260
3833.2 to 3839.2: 109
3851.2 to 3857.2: 177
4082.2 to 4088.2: 271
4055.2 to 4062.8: 239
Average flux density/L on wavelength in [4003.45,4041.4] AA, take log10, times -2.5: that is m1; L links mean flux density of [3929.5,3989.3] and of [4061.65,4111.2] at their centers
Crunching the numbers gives -0.22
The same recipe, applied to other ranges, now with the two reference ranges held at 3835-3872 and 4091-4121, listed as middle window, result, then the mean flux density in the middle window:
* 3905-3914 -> -0.18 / 210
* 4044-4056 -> -0.14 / 254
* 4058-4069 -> -0.07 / 242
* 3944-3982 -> 0.15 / 170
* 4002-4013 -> -0.19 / 249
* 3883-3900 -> 0.02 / 170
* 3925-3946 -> 0.26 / 146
